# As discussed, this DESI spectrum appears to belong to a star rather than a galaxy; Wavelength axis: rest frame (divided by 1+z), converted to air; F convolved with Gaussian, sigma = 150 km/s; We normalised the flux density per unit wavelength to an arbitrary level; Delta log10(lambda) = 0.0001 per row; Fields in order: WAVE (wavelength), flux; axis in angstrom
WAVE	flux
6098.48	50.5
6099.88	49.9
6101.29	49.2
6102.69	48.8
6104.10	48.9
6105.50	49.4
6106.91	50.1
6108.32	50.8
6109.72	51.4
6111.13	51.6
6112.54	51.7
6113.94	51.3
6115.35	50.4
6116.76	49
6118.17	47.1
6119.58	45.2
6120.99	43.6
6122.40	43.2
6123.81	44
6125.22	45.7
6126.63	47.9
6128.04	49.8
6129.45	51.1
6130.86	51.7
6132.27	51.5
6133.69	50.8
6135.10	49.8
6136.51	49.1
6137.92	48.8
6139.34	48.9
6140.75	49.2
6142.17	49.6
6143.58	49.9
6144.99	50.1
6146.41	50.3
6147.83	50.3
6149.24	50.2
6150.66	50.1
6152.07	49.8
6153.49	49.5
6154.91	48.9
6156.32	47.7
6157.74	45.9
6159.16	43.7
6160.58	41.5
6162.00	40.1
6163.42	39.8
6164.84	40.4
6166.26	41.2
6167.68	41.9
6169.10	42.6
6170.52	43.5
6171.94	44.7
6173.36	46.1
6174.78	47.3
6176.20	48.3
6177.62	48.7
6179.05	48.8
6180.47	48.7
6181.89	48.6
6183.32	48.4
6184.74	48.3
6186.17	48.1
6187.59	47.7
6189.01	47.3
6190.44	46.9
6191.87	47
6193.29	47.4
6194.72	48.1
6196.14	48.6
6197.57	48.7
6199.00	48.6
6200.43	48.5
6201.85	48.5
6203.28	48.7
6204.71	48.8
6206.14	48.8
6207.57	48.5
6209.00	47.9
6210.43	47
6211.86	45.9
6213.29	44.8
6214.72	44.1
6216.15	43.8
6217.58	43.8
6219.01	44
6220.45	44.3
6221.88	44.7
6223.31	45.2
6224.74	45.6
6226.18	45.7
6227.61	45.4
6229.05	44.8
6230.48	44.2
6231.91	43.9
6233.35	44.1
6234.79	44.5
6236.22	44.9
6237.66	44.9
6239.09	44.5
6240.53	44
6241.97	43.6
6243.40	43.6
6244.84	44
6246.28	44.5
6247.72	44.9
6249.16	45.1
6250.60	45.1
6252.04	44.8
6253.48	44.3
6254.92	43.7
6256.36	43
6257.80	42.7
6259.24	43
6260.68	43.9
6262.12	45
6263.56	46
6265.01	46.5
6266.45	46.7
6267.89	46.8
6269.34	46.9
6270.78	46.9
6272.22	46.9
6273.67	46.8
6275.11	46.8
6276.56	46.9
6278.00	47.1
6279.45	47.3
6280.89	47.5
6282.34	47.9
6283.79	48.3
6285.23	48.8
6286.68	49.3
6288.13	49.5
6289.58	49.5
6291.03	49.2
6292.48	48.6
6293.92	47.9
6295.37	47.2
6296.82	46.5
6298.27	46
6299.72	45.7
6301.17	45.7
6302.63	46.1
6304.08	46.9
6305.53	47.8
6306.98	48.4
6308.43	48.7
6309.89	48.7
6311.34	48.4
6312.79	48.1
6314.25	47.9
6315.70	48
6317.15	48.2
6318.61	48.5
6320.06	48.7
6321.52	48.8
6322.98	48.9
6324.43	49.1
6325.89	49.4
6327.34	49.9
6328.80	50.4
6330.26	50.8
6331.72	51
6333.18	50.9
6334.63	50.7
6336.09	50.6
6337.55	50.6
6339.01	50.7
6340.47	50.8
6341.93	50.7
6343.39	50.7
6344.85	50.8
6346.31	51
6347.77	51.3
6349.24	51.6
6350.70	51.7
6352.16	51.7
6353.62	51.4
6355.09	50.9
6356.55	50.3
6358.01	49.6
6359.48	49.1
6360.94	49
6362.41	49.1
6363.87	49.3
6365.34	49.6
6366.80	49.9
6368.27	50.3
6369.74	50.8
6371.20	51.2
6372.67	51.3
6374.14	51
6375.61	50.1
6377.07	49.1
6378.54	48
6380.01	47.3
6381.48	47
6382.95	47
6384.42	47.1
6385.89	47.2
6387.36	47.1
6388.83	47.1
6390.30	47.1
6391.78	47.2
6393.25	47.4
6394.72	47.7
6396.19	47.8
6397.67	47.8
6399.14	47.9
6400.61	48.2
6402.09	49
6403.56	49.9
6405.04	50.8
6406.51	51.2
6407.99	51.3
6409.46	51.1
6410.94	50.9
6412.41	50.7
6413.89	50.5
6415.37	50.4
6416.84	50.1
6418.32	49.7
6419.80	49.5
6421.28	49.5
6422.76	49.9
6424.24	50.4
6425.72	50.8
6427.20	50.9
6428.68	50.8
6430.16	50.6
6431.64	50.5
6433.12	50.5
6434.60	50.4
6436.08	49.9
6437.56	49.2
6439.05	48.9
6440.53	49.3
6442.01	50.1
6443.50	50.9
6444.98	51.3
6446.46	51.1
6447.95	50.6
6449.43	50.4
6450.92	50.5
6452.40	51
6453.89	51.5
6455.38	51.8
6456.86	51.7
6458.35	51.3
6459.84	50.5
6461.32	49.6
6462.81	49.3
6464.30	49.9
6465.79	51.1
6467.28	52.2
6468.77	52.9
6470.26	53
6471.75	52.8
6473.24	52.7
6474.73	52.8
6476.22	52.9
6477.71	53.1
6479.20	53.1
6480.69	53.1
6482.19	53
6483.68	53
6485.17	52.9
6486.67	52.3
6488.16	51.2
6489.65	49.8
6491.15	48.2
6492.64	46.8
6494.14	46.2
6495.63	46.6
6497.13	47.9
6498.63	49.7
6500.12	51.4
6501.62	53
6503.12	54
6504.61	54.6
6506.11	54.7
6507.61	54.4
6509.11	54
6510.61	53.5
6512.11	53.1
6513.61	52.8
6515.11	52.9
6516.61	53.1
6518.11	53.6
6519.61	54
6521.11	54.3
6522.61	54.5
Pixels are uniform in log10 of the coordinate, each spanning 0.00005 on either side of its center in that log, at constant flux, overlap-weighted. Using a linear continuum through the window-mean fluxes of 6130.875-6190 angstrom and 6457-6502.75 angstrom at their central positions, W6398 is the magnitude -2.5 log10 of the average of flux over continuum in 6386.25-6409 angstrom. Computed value 0.04 mag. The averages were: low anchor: 47.3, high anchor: 51.1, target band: 48.5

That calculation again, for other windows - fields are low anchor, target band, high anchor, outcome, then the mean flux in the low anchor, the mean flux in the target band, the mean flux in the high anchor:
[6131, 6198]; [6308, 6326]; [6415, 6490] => 0.018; 47.3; 48.5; 51.1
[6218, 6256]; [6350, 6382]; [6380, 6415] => -0.046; 44.5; 49.9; 48.6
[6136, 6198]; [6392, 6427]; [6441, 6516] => 0.019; 47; 49.7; 51.5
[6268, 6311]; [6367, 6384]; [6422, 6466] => -0.003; 47.6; 49.3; 50.5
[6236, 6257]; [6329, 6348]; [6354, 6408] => -0.073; 44.3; 50.8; 48.9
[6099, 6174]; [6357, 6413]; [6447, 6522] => 0.034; 47.7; 49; 51.8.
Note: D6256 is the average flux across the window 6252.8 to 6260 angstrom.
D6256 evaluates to 43.4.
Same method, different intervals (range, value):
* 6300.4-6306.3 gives 46.6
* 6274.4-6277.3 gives 46.9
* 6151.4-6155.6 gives 49.3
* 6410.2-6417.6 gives 50.5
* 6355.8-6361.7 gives 49.5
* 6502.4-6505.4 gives 54.4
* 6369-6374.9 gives 51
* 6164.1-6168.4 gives 41.2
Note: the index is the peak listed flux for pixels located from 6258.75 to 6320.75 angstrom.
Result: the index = 49.5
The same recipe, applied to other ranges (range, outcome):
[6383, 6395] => 47.7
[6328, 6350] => 51.6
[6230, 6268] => 46.8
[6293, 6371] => 51.7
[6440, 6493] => 53.1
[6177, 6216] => 48.8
